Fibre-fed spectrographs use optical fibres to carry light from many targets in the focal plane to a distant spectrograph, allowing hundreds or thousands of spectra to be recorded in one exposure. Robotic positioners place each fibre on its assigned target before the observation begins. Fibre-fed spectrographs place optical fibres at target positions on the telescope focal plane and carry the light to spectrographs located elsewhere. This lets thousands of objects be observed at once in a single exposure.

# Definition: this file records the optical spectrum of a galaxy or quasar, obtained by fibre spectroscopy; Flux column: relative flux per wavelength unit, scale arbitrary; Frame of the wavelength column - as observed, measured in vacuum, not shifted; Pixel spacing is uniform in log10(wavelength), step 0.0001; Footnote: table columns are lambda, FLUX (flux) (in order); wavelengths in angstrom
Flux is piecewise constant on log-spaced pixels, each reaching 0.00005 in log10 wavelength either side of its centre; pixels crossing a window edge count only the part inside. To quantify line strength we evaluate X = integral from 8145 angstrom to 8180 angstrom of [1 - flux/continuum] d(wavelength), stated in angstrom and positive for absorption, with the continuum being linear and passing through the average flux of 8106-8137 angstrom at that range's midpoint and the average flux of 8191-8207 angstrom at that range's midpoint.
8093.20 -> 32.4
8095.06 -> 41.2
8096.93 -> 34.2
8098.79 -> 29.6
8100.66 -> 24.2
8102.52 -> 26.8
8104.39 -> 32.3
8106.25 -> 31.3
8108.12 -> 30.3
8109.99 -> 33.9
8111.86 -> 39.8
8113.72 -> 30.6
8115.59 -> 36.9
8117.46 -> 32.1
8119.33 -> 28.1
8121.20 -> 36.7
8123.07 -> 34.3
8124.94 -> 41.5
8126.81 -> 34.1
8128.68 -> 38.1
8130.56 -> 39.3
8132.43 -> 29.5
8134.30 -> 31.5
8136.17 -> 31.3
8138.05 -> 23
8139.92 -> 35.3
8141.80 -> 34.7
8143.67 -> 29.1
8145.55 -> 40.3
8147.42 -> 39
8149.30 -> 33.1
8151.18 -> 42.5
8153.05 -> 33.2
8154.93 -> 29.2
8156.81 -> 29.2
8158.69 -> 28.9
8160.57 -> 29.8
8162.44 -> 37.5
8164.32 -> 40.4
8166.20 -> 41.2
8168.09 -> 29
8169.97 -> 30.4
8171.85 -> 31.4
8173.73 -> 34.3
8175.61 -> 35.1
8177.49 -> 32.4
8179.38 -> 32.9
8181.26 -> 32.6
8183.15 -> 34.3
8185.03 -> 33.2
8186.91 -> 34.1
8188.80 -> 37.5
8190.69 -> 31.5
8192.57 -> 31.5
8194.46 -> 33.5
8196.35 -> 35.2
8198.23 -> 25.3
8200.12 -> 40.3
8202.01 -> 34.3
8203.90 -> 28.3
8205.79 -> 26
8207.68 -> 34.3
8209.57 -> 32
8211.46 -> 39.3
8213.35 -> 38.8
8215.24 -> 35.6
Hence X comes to -1.3 angstrom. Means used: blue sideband 34.1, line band 34.1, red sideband 31.8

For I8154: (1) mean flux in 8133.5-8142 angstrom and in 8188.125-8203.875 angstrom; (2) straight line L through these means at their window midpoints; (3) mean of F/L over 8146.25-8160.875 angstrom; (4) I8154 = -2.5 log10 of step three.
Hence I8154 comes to -0.06 mag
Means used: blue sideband 30.8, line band 33.4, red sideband 33.3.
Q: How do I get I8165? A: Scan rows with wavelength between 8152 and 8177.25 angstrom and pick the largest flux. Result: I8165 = 41.2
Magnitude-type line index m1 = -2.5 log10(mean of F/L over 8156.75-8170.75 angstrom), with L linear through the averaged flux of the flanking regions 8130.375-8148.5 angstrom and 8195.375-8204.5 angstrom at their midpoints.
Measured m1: -0.02 mag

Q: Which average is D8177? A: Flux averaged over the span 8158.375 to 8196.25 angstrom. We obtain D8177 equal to 33.7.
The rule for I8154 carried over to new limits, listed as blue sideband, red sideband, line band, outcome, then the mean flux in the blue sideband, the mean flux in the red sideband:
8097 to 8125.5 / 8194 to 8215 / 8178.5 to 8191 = -0.019 mag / 32.5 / 33.5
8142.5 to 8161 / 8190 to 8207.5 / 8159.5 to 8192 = -0.040 mag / 33.5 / 31.9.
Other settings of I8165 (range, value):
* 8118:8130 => 41.5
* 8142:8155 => 42.5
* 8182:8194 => 37.5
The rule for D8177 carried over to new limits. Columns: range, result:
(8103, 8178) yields 33.7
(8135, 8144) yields 30.8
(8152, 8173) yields 32.8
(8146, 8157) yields 35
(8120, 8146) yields 34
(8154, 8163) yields 30.7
